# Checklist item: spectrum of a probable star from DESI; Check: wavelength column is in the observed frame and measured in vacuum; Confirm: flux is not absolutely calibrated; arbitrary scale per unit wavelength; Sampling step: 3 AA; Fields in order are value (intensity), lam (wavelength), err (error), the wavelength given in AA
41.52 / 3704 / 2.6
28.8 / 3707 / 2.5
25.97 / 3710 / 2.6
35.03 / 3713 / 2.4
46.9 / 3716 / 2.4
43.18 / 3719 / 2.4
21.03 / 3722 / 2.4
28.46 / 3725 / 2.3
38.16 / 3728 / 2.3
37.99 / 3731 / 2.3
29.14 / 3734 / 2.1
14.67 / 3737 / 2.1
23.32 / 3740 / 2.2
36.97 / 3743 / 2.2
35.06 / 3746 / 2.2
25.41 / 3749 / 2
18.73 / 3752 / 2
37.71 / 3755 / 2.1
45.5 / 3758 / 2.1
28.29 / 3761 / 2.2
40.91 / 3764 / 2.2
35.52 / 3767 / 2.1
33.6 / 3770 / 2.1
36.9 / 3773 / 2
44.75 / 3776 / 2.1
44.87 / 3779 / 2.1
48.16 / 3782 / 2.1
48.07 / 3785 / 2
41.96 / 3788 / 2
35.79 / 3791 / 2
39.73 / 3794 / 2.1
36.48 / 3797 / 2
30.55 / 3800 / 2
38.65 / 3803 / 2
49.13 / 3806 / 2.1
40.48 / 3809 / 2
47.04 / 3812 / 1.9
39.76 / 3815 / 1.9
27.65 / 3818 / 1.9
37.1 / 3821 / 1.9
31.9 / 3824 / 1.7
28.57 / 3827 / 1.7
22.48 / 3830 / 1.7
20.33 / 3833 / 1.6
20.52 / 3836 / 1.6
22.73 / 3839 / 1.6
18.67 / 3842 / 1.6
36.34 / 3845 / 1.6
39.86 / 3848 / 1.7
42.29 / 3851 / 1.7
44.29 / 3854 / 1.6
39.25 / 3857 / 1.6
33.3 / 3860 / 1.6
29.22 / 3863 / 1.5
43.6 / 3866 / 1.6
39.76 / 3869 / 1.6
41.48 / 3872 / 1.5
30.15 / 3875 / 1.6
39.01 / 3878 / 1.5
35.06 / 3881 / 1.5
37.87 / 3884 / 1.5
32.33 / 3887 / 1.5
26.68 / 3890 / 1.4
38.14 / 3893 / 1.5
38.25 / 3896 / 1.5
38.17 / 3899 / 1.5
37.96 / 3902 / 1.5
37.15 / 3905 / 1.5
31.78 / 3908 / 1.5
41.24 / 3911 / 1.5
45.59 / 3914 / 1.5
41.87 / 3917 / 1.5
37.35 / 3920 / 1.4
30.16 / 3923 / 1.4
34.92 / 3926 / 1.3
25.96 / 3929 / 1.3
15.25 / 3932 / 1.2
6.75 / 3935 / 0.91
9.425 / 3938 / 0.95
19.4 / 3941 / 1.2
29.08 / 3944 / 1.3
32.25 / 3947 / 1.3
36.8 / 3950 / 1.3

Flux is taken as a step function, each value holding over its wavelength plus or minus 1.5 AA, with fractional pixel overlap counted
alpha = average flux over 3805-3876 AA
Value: 34.3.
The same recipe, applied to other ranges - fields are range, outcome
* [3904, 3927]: 37.6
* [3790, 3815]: 39.8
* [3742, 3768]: 33.7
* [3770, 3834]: 37.7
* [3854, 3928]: 36.8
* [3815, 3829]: 31.9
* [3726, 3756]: 29.6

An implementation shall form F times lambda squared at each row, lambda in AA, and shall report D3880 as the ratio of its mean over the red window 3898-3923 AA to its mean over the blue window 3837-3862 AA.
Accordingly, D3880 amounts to 1.16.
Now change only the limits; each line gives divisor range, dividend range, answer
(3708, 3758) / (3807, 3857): 1.10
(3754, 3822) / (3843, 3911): 0.98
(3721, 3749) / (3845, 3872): 1.42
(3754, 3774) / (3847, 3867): 1.10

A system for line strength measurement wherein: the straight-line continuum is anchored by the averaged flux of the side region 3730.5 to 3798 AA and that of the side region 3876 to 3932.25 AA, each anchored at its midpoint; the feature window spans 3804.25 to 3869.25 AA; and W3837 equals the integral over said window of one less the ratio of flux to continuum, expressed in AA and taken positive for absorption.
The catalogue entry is 2.4 AA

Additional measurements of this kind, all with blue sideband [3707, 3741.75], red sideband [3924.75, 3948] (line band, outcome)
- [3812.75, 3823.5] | -3.5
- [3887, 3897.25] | -4.7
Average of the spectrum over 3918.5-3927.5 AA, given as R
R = 34.1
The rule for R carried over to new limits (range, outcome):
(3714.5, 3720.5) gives 45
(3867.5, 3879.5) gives 37.6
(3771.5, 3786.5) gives 44.5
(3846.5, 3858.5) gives 41.4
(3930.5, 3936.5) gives 11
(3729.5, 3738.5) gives 27.3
